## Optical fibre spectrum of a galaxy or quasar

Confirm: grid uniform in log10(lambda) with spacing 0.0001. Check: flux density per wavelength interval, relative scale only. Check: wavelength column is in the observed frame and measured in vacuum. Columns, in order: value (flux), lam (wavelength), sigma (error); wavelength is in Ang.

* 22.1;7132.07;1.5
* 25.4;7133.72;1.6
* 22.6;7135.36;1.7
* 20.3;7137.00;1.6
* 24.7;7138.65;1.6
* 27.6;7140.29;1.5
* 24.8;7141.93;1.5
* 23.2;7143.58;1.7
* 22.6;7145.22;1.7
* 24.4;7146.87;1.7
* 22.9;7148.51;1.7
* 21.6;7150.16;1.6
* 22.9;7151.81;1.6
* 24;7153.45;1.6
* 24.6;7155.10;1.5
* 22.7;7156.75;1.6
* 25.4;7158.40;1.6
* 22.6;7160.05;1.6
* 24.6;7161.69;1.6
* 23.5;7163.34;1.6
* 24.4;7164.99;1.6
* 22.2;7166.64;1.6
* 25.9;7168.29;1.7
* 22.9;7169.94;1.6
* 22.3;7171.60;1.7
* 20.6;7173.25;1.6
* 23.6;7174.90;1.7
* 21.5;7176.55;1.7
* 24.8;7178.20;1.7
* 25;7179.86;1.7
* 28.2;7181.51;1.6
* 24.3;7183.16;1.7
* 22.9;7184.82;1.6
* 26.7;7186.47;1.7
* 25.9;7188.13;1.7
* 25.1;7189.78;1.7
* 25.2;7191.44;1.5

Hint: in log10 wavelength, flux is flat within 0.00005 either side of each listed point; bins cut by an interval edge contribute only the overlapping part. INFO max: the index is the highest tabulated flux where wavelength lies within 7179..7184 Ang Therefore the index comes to 28.2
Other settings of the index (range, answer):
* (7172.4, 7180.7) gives 25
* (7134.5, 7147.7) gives 27.6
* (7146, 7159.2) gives 25.4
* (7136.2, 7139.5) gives 24.7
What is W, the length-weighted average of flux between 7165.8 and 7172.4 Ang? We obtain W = 23.3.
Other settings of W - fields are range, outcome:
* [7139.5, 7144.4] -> 25.2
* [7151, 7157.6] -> 23.6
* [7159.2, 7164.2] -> 23.6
